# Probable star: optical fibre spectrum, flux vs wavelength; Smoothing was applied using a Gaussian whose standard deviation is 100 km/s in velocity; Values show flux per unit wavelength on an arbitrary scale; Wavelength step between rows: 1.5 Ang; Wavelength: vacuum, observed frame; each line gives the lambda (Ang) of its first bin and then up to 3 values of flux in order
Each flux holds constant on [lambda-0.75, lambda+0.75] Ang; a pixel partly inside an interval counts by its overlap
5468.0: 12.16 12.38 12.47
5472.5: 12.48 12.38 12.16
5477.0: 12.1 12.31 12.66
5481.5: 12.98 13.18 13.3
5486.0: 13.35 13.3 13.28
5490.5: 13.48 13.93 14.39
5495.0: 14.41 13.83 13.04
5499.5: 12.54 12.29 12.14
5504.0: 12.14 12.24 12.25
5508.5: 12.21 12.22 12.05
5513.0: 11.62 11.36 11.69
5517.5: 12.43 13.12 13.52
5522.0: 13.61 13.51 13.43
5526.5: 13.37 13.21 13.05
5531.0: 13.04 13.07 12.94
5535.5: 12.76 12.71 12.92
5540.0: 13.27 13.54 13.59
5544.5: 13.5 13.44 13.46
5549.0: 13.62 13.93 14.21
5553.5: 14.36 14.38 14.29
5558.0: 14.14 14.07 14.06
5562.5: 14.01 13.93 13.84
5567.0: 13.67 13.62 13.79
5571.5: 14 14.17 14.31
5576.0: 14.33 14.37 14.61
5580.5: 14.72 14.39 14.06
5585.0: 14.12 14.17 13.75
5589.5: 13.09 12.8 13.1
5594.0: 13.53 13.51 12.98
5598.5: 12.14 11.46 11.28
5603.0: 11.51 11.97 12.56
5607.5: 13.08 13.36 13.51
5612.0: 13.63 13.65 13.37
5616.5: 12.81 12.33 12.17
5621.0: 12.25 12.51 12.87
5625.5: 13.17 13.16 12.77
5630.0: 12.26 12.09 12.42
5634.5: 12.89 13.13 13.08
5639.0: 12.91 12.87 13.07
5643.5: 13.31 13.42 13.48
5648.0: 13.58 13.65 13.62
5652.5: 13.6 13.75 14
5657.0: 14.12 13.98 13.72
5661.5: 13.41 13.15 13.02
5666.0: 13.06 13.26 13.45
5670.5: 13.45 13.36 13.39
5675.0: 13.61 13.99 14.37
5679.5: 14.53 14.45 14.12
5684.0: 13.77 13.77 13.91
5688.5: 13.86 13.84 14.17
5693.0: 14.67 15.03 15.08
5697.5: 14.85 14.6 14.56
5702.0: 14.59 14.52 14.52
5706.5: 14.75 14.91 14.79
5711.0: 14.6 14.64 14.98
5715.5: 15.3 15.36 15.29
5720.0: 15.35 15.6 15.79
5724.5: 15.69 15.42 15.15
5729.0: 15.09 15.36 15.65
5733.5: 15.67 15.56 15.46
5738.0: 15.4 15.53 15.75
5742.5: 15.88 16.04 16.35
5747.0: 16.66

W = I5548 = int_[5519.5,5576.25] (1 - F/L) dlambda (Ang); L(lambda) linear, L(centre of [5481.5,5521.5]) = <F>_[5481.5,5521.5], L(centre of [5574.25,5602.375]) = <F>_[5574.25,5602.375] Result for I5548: -2.0 Ang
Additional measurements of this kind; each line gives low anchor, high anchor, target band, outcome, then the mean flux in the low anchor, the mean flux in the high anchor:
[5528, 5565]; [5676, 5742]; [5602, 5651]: 4.5 Ang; 13.6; 14.9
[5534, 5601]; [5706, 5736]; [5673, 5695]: 1.2 Ang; 13.7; 15.3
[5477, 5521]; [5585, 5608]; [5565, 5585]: -2.2 Ang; 12.8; 12.8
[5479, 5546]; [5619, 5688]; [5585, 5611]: 0.7 Ang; 13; 13.4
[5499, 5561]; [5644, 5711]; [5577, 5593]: -0.6 Ang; 13.1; 14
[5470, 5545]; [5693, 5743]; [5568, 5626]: 2.5 Ang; 12.9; 15.2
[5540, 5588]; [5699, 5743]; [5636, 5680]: 3.6 Ang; 14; 15.2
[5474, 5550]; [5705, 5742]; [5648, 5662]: 0.7 Ang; 12.9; 15.3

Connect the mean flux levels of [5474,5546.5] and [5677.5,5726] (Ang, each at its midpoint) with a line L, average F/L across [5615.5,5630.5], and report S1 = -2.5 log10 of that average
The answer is 0.11 mag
